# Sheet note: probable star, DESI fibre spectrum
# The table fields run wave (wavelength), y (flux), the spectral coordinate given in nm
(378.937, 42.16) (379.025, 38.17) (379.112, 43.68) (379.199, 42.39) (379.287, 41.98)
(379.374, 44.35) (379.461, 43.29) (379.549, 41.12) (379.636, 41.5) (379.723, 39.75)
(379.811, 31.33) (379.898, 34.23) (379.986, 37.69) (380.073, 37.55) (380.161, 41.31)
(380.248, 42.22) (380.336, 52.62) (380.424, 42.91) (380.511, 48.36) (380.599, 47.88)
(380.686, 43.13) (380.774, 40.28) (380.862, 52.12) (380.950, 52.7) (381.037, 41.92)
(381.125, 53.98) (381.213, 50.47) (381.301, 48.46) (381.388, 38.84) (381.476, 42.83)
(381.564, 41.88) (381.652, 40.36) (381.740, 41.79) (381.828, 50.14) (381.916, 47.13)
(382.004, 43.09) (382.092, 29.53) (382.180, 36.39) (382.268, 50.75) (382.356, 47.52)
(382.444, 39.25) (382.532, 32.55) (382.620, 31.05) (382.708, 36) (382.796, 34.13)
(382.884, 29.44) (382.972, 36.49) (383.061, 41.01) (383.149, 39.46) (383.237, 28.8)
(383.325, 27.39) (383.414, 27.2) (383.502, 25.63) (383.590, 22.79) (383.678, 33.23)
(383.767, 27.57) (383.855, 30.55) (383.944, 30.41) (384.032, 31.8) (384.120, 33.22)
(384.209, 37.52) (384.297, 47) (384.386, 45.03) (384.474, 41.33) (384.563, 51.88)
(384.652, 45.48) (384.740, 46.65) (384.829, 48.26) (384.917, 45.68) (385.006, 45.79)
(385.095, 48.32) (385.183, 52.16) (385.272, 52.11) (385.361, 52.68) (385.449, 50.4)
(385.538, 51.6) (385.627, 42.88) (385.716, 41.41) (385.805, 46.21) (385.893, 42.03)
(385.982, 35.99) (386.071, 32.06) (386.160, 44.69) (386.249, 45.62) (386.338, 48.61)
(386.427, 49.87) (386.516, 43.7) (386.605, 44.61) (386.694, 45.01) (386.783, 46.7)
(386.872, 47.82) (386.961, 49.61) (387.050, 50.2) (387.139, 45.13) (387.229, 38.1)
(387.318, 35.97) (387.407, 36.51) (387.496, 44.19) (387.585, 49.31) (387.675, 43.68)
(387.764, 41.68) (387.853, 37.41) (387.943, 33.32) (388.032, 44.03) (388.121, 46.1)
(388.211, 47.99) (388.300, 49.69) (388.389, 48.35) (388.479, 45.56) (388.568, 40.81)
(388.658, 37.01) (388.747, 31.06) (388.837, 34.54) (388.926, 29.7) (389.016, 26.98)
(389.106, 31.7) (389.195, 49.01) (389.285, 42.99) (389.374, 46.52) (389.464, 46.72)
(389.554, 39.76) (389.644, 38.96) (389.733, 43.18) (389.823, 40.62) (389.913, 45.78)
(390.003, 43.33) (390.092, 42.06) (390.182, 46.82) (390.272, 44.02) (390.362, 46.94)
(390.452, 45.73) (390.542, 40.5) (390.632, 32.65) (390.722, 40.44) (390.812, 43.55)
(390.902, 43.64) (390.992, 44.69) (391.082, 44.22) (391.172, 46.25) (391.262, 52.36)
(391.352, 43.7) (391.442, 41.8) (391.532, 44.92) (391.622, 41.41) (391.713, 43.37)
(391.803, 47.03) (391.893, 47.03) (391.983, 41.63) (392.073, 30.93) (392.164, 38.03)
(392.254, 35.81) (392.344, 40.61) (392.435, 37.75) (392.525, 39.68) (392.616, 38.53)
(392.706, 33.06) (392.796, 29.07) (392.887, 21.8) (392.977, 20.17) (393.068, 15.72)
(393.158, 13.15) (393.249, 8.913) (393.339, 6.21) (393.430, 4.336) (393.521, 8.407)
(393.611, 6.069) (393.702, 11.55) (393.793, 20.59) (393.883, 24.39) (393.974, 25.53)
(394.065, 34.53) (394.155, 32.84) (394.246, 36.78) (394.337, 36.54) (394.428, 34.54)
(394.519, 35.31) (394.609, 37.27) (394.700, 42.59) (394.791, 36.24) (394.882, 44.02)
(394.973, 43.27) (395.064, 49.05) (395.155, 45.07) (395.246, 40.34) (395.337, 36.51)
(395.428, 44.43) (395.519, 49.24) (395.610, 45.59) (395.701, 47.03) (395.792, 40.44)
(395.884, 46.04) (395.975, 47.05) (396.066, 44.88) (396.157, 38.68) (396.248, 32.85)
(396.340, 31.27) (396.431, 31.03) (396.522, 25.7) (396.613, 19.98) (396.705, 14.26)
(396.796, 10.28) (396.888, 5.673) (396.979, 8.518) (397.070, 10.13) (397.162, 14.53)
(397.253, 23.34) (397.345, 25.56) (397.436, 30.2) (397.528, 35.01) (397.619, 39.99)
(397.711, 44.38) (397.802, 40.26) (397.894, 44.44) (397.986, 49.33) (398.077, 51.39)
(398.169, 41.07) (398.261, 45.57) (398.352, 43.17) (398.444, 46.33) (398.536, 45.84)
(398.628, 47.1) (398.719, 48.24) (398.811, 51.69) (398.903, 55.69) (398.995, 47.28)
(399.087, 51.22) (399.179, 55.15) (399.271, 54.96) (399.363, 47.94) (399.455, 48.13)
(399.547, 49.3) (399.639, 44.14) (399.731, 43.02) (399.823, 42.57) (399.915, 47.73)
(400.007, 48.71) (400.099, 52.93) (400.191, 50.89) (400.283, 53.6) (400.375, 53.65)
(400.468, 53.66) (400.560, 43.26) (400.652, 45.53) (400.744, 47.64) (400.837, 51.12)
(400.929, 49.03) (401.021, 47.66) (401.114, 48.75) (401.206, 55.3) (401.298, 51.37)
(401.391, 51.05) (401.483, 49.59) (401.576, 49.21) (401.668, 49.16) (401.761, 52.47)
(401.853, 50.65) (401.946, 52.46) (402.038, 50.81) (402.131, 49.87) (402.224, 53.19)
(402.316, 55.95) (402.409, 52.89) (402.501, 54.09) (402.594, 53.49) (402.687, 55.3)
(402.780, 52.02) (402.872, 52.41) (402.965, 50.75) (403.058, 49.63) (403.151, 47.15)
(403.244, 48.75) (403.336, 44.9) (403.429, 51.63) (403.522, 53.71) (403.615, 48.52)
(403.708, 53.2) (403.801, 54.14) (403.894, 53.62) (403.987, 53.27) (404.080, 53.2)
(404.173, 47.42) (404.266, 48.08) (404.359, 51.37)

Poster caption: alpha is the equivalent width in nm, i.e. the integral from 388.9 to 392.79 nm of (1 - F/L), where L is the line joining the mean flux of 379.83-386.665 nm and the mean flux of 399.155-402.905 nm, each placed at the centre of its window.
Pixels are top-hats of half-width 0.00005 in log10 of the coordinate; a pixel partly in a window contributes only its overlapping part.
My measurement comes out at 0.33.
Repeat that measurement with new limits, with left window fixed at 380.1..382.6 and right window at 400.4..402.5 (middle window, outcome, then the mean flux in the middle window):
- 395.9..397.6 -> 0.815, 25.5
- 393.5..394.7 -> 0.517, 27.5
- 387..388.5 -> 0.092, 43.3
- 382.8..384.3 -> 0.430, 32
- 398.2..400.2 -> 0.058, 48.4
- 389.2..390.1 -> 0.067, 43.3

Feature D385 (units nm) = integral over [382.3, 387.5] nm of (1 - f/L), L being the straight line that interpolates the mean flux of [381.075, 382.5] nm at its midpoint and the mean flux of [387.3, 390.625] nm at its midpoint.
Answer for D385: 0.24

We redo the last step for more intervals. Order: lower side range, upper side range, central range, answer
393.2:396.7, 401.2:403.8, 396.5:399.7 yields 0.26 nm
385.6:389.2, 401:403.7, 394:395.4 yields 0.23 nm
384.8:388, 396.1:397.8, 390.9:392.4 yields -0.33 nm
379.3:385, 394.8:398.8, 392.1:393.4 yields 0.37 nm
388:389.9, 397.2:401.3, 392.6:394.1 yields 0.86 nm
